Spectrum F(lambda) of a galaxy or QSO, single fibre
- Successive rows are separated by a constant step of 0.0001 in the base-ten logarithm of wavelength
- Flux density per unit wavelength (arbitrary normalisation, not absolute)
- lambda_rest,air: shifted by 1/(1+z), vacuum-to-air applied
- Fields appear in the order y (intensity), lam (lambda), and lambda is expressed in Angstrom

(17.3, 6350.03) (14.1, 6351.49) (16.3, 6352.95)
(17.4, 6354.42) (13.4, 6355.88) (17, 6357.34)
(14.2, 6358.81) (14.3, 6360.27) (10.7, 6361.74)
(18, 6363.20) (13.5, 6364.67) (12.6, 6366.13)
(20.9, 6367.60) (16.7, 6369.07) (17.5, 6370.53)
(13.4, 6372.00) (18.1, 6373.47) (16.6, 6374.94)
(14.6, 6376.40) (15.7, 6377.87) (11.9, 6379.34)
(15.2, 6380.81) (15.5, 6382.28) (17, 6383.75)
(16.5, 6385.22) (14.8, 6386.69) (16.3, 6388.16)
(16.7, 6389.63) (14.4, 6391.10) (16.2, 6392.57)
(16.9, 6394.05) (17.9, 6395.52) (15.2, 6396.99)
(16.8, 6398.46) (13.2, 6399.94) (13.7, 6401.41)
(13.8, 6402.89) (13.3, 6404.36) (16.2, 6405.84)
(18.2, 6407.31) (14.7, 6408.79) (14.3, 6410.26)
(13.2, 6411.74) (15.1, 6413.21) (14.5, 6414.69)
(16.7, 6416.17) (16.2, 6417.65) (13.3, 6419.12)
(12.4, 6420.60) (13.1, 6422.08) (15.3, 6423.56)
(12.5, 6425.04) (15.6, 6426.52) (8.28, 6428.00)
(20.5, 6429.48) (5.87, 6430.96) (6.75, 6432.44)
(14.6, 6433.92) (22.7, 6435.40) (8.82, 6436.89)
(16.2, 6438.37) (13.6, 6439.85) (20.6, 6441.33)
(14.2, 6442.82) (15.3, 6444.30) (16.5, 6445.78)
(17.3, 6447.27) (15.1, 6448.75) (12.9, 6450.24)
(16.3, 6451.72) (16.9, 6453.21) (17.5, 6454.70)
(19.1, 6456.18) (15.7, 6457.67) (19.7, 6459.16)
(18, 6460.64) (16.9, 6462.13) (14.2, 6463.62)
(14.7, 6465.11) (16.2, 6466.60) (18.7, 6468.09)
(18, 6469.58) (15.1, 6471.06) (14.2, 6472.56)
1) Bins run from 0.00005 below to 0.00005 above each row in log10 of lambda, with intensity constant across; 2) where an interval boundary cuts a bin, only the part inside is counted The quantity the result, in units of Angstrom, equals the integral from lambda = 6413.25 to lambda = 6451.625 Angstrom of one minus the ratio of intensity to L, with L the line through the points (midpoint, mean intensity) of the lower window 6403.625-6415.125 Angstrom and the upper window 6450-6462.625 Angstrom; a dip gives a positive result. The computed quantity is 3.9 Angstrom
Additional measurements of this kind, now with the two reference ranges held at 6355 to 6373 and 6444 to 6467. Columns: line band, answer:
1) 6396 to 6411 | 0.7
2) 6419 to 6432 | 2.6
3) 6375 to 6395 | -0.1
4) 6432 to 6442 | 0.8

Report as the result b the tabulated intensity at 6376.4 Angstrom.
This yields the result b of 14.6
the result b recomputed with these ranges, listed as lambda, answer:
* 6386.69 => 14.8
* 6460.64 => 18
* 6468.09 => 18.7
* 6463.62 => 14.2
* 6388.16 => 16.3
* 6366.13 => 12.6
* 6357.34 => 17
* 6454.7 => 17.5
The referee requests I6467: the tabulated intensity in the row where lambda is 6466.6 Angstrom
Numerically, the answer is 16.2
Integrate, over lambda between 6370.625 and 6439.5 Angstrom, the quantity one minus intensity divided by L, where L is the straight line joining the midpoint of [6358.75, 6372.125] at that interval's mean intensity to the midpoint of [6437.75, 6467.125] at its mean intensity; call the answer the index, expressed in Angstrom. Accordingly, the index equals 4.3 Angstrom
